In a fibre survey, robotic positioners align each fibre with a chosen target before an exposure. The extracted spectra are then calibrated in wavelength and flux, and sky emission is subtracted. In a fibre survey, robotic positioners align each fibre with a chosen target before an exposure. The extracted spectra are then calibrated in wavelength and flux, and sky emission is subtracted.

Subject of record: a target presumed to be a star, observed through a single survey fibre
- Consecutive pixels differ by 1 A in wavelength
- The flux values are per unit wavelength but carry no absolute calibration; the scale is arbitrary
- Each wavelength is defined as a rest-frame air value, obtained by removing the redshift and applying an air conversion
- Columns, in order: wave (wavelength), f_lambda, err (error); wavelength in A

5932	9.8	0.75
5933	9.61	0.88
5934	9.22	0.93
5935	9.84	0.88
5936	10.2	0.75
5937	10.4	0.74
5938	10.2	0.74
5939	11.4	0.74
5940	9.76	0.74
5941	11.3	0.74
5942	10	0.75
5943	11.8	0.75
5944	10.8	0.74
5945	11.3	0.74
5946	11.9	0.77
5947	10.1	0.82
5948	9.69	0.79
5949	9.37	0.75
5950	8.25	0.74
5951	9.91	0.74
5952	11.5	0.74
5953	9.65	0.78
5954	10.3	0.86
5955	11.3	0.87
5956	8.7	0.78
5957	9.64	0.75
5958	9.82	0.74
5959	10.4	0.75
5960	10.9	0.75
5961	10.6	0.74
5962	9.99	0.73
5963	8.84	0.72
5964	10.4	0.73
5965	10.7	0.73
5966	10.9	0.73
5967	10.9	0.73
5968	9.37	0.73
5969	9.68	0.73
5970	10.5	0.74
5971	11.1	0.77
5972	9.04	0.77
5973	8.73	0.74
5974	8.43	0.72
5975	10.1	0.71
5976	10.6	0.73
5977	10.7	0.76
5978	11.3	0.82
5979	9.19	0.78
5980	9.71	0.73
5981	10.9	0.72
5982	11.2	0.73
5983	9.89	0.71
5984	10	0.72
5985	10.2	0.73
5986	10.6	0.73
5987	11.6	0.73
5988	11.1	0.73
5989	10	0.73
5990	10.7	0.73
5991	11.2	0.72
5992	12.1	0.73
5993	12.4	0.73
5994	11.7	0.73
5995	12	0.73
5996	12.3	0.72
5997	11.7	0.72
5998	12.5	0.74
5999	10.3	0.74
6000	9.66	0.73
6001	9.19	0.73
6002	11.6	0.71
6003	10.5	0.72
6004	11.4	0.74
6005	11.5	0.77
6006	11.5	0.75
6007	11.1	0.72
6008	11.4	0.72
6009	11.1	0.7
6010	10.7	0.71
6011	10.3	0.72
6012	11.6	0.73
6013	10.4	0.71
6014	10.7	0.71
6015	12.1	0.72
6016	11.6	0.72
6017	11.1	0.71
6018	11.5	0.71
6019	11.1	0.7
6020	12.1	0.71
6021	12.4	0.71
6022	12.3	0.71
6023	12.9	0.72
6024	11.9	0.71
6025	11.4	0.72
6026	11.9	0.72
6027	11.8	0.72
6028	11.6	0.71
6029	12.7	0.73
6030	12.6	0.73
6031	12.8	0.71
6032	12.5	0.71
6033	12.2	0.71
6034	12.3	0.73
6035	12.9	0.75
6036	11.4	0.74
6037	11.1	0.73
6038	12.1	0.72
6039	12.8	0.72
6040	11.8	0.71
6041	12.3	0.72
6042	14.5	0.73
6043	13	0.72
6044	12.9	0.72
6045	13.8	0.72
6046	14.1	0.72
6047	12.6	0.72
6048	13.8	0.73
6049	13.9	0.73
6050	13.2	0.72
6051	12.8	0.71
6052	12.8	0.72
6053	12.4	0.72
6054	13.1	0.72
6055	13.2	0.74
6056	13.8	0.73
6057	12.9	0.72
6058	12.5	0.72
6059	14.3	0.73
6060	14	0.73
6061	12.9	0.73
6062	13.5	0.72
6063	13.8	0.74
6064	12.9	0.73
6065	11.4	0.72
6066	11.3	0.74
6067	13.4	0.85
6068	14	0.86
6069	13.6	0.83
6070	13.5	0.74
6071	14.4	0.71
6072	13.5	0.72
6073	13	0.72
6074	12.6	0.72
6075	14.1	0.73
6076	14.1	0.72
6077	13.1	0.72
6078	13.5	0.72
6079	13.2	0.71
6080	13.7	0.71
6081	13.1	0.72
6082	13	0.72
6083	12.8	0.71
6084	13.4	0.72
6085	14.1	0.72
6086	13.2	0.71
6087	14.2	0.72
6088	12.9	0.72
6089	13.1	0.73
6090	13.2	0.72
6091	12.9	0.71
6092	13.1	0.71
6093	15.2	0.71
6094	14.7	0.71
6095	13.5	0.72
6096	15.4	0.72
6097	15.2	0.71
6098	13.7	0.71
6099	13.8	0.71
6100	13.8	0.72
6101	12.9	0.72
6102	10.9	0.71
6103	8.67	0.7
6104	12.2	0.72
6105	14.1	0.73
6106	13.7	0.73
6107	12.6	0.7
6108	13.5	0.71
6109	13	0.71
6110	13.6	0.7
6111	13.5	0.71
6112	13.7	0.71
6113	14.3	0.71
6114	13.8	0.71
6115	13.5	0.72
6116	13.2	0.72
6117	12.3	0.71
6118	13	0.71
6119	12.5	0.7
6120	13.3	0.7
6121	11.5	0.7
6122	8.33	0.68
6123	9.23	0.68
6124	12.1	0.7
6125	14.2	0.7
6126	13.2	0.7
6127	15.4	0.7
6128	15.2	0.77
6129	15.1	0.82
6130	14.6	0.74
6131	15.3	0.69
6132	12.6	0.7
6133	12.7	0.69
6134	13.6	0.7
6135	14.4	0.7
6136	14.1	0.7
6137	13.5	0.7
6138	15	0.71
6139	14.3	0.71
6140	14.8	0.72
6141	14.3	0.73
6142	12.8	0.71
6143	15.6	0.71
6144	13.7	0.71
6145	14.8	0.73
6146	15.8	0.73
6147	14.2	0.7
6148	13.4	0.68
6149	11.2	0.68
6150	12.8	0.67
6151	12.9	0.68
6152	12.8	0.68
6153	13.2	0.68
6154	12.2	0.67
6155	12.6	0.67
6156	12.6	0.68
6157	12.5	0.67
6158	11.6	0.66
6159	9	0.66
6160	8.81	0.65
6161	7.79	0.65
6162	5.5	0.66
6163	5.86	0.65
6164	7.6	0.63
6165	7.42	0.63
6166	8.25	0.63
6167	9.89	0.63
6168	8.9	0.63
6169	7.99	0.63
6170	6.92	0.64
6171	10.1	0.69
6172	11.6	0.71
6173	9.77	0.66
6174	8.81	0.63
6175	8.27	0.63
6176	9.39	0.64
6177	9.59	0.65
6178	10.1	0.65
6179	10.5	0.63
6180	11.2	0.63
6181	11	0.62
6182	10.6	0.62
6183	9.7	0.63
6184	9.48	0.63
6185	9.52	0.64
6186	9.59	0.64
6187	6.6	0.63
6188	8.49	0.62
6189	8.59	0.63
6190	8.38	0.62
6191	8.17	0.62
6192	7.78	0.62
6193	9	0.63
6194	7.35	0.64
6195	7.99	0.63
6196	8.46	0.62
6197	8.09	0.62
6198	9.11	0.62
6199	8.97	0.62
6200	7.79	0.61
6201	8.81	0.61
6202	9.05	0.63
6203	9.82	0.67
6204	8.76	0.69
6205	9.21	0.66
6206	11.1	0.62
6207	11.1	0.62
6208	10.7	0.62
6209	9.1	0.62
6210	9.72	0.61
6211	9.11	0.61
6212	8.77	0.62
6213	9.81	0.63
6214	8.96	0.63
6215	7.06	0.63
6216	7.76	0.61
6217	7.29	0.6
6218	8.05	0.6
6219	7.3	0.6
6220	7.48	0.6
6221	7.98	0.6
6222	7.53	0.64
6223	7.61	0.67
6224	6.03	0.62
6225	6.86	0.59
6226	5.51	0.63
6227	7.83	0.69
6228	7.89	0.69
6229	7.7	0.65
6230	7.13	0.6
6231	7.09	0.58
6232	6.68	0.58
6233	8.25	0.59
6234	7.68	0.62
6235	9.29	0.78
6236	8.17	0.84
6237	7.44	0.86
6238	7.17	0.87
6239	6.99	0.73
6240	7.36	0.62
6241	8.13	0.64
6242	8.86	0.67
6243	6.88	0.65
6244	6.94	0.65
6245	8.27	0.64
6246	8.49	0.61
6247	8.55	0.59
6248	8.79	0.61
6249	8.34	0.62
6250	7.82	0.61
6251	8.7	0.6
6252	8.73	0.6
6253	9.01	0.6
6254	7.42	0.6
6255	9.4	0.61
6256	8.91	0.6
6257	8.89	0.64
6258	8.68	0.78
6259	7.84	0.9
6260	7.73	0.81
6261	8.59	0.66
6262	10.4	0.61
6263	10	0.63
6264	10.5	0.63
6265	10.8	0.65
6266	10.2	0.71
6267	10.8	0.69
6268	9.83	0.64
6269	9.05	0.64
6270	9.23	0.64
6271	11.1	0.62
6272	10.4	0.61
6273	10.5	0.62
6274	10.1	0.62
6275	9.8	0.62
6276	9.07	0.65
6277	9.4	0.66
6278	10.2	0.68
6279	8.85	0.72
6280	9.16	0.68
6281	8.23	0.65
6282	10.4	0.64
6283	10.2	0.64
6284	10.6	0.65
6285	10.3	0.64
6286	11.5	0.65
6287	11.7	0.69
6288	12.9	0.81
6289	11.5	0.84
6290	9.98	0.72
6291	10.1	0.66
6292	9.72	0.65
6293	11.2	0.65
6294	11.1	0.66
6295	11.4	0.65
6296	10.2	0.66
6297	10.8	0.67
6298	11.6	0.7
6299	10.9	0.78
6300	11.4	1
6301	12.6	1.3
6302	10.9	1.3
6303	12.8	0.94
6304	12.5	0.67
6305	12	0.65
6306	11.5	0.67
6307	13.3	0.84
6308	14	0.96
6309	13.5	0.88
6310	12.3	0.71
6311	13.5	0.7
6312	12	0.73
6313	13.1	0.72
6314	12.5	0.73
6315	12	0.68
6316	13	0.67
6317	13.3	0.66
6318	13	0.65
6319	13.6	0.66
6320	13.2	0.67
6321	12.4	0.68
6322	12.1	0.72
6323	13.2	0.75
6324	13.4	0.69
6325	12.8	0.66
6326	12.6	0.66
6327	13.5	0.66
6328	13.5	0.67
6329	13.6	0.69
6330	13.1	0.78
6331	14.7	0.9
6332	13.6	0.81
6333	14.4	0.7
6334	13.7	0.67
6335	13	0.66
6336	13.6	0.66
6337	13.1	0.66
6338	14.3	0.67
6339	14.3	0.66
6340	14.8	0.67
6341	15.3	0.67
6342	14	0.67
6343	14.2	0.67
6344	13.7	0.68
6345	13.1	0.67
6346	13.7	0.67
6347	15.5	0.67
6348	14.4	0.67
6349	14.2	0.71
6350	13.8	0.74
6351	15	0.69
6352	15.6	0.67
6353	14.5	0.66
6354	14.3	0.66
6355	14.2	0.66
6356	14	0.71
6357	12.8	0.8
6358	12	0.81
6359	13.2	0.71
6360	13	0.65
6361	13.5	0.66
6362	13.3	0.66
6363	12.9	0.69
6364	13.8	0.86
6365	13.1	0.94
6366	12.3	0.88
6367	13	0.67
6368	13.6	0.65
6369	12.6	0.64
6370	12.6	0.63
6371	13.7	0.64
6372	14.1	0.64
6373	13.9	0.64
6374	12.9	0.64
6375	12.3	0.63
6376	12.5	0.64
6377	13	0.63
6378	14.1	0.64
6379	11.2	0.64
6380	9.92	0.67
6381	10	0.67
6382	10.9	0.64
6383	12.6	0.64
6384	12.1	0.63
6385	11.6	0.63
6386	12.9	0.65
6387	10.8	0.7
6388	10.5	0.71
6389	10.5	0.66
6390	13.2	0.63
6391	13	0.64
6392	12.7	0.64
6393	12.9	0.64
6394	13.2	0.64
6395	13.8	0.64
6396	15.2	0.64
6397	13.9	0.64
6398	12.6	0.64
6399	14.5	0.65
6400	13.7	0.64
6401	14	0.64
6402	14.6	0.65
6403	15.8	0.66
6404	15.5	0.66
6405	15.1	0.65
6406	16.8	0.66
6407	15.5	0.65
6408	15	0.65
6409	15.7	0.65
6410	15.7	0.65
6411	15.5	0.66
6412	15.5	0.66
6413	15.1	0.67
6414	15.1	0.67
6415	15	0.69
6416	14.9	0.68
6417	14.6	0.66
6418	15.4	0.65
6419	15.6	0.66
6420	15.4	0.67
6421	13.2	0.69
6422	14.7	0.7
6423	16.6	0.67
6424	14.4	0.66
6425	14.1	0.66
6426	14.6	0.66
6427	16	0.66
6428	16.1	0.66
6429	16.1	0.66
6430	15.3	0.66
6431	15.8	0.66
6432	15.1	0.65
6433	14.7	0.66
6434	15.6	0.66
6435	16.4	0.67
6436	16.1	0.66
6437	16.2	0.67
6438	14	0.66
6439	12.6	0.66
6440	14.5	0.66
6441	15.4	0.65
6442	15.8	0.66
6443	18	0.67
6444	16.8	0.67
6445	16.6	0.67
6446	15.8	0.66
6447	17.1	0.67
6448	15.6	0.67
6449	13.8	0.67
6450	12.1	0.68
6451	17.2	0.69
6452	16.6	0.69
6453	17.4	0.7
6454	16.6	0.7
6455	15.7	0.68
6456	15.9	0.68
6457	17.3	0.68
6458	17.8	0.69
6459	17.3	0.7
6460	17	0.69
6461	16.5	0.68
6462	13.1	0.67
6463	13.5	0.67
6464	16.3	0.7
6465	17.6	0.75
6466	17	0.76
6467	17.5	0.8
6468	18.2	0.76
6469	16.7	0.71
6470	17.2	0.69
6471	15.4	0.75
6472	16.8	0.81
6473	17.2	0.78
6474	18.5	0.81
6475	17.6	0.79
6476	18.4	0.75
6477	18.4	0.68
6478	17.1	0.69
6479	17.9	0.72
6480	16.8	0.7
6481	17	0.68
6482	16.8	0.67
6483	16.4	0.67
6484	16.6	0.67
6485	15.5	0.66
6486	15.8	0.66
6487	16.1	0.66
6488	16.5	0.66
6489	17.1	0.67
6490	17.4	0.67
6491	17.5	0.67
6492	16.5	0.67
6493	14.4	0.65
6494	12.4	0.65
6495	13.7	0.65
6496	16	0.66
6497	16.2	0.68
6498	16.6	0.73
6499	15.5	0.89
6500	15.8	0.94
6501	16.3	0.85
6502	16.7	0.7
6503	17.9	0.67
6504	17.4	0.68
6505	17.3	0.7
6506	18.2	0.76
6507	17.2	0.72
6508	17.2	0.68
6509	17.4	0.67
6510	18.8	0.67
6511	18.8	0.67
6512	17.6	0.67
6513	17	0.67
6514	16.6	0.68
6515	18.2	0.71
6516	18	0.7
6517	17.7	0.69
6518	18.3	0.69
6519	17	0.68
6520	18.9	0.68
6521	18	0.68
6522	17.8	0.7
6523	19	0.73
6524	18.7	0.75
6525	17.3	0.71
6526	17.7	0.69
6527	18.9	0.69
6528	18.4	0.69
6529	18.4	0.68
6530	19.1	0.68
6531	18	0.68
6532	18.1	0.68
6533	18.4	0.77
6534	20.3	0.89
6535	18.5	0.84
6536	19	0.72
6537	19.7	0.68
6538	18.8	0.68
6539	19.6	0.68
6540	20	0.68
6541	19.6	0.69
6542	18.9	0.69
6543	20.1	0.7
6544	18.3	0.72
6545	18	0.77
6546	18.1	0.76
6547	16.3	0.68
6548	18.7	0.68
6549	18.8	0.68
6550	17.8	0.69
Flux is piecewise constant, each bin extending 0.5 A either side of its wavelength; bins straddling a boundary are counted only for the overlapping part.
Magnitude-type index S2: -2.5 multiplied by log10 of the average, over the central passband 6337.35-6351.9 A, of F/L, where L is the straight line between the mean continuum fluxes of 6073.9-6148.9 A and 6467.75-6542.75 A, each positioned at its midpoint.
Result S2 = 0.11 mag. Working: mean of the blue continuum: 13.5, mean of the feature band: 14.3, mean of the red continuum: 17.5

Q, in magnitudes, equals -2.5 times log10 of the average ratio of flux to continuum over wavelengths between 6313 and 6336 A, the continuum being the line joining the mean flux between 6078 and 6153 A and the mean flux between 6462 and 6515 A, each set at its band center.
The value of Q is 0.16 mag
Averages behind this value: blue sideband 13.4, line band 13.2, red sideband 16.8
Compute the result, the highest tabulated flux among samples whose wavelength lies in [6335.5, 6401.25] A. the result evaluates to 15.6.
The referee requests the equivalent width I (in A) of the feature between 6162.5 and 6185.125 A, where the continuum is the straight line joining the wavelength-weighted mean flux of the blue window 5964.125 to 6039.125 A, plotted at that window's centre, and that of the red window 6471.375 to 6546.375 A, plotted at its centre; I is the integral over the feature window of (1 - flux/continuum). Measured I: 7.0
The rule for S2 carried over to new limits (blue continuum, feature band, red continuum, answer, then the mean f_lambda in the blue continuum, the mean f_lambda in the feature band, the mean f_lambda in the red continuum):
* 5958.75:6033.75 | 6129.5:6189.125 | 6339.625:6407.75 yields 0.08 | 11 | 11.2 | 13.4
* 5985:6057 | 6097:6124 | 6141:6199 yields -0.17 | 11.9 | 12.7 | 10.1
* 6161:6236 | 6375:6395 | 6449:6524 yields 0.16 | 8.54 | 12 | 16.8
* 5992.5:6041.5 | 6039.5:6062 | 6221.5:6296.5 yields -0.17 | 11.6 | 13.2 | 9.01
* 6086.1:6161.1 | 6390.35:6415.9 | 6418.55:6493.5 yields 0.08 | 13.2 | 14.6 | 16.1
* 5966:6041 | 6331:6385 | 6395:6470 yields 0.11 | 11.2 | 13.4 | 15.5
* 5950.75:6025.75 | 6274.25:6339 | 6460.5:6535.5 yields 0.23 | 10.8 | 12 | 17.2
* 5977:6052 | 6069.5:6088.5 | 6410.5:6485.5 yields -0.09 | 11.7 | 13.4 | 16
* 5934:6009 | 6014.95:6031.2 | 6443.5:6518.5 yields -0.08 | 10.5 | 12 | 16.7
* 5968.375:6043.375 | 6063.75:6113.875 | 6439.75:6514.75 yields -0.10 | 11.3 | 13.3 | 16.6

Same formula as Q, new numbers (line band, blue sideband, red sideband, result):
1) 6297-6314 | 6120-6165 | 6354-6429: 0.083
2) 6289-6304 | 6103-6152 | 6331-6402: 0.197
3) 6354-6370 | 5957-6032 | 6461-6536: 0.176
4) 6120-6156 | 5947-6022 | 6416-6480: -0.086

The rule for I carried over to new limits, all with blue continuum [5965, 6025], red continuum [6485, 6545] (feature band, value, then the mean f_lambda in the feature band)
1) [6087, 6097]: -1.4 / 13.9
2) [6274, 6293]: 5.7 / 10.2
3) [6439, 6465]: 1.3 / 16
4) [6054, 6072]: -2.2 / 13.3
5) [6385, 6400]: 3.0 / 12.8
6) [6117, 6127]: 0.3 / 12.1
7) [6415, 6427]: 1.1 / 14.9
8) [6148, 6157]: 0.3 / 12.6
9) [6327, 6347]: 1.9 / 13.9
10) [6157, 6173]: 5.4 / 8.65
